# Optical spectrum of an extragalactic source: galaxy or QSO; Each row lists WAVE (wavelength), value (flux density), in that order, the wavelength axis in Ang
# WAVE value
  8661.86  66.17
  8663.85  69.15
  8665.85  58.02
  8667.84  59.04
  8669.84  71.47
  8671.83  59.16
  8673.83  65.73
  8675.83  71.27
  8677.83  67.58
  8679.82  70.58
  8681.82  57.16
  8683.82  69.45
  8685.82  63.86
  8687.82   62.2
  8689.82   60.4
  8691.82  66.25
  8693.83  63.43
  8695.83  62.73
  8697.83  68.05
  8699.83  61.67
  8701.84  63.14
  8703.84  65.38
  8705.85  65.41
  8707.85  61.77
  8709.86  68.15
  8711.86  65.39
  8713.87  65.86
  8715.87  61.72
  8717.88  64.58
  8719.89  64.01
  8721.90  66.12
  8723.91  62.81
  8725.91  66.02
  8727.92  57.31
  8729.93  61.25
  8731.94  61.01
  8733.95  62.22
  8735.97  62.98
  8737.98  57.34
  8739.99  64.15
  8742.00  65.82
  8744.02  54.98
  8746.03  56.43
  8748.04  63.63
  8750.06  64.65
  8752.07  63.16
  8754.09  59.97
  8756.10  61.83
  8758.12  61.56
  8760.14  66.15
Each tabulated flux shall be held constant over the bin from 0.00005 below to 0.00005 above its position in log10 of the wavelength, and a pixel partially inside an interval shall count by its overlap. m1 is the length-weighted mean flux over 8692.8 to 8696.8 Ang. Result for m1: 63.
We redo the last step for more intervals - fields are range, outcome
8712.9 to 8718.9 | 64.1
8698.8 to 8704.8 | 63.4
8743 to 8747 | 55.7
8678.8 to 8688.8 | 64.7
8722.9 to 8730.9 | 61.9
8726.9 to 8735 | 60.4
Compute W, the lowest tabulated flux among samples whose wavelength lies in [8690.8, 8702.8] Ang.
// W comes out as 61.67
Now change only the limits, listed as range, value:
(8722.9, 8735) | 57.31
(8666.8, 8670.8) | 59.04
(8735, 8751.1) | 54.98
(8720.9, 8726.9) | 62.81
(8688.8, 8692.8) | 60.4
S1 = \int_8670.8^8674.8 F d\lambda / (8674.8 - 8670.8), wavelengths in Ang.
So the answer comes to 62.6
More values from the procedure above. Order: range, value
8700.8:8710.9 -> 64.7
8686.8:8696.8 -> 63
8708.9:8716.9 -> 65.3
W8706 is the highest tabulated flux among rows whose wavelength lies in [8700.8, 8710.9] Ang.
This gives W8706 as 68.15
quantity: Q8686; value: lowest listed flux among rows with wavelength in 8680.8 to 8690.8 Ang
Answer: 57.16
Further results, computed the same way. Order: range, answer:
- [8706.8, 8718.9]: 61.72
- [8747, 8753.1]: 63.16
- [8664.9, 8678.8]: 58.02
